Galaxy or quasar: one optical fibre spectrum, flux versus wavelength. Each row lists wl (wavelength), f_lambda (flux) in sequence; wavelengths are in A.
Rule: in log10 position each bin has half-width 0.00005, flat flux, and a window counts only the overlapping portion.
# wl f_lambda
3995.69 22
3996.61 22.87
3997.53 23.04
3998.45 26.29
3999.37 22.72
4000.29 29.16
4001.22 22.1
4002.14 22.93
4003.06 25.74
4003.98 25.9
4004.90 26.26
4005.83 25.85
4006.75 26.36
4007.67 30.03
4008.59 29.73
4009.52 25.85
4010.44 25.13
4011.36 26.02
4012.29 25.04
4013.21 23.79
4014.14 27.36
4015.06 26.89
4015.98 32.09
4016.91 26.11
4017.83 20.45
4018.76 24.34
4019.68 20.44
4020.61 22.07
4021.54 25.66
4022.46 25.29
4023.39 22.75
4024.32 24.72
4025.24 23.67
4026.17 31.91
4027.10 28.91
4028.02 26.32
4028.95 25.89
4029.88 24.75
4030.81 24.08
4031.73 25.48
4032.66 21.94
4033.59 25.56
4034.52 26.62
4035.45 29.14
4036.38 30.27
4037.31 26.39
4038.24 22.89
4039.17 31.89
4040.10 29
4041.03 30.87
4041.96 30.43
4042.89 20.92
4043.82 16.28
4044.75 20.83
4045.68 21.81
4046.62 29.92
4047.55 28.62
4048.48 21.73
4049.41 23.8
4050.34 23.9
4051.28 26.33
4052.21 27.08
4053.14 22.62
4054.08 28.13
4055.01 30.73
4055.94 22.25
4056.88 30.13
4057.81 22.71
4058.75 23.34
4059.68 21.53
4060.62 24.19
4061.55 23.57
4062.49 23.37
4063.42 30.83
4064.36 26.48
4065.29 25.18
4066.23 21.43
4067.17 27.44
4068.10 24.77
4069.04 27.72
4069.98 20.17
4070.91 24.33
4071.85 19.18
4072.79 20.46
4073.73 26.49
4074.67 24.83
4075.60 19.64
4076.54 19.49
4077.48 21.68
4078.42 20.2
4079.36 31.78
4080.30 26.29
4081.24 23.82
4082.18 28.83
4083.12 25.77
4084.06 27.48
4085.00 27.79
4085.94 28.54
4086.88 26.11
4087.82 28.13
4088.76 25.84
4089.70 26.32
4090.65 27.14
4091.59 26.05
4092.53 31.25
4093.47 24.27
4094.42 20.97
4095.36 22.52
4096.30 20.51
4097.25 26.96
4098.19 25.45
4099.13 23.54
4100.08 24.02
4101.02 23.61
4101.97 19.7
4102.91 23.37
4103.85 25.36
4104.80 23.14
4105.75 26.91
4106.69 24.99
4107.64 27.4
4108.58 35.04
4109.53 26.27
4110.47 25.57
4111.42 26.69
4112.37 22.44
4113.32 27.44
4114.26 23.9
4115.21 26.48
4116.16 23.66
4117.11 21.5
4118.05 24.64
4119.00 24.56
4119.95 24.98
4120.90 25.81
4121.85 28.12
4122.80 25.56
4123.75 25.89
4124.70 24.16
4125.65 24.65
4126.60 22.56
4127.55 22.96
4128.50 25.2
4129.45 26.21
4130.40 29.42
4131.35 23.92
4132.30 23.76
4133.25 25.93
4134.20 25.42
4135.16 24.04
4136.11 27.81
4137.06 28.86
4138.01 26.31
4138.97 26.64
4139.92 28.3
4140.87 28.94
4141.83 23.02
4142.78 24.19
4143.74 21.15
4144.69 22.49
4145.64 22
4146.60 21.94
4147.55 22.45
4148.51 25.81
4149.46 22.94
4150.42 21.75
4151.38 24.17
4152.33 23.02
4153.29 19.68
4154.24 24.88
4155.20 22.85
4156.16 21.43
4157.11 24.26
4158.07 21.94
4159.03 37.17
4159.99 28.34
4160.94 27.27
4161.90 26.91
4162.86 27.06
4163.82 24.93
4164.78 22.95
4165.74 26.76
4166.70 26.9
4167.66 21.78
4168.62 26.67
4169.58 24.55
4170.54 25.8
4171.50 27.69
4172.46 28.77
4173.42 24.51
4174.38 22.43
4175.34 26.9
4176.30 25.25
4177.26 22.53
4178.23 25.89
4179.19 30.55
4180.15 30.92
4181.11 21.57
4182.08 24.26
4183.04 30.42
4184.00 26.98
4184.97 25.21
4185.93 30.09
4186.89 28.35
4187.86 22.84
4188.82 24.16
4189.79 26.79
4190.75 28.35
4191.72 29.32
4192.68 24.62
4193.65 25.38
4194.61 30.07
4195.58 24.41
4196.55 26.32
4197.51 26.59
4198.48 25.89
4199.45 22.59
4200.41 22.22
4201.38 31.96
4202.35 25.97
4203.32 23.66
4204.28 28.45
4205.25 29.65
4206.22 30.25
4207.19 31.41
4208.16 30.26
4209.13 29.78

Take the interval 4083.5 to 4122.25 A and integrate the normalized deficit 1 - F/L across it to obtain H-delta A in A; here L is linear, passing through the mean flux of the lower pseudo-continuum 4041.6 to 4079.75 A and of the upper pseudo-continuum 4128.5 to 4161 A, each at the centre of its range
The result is -1.4 A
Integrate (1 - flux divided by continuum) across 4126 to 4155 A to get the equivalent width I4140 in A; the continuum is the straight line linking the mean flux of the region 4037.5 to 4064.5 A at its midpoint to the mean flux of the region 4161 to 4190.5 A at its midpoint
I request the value 1.5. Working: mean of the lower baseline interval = 25.4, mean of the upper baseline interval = 26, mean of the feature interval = 24.5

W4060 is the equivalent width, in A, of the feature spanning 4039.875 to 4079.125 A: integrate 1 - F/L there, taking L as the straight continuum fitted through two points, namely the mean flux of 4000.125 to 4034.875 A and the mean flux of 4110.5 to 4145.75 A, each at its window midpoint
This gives 1.6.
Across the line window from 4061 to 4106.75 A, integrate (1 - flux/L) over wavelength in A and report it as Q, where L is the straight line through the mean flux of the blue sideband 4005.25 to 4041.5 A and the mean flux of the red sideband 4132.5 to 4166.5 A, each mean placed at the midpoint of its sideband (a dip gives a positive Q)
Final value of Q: 1.5 A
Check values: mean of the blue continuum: 26.2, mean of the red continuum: 25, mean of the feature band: 24.8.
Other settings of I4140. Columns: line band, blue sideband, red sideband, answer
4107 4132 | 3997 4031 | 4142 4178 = -0.7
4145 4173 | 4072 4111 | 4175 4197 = 1.4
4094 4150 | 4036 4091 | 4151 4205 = 1.6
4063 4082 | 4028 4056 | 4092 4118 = 0.9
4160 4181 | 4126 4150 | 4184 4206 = -0.2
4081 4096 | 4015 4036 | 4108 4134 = -0.5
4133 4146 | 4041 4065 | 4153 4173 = 0.1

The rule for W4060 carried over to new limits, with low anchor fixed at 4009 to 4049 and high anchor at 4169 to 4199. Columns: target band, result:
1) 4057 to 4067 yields 0.5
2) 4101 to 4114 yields 0.2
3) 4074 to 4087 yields 0.3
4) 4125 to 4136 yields 0.5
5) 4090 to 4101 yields 0.5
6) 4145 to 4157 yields 1.6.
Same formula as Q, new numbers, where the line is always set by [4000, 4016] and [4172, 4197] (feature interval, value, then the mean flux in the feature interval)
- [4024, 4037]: -0.1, 26.4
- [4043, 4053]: 0.9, 23.9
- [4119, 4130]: 0.5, 25.1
